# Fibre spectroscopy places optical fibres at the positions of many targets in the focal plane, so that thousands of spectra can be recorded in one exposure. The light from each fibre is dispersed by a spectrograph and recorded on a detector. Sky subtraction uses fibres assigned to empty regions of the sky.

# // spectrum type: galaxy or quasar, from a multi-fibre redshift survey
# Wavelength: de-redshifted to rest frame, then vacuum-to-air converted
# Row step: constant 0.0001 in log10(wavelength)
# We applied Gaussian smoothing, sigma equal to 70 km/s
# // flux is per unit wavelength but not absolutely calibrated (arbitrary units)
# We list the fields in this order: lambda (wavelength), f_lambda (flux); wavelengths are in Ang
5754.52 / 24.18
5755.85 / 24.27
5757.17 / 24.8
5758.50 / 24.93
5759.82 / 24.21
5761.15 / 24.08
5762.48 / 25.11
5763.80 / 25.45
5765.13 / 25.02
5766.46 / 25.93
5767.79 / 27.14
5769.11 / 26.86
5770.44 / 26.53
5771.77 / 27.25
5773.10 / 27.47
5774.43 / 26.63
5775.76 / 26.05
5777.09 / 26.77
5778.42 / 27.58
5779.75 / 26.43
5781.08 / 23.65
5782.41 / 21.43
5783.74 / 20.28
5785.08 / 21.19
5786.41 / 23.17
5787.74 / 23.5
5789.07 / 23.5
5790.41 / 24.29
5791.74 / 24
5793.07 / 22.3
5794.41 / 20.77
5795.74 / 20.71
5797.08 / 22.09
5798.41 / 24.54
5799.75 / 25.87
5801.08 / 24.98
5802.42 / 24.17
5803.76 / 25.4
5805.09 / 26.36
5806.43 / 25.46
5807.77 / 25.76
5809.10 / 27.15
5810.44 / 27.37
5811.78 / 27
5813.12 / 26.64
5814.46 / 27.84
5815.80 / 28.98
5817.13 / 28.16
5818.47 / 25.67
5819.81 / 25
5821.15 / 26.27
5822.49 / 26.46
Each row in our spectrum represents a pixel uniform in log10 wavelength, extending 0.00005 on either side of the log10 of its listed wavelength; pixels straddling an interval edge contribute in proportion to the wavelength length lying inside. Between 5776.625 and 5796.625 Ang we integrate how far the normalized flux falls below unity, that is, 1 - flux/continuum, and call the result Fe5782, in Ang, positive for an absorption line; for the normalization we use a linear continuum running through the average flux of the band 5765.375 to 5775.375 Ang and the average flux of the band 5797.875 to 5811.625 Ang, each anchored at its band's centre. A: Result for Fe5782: 2.3 Ang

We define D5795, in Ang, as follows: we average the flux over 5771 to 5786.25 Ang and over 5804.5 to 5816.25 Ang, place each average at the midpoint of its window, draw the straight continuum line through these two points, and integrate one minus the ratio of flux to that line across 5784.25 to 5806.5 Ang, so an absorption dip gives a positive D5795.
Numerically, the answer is 2.0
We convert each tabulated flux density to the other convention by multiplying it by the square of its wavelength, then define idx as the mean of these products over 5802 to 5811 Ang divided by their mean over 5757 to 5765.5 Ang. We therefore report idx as 1.06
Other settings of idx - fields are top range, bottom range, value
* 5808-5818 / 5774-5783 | 1.09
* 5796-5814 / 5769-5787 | 1.03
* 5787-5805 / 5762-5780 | 0.90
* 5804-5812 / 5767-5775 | 0.99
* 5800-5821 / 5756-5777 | 1.04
